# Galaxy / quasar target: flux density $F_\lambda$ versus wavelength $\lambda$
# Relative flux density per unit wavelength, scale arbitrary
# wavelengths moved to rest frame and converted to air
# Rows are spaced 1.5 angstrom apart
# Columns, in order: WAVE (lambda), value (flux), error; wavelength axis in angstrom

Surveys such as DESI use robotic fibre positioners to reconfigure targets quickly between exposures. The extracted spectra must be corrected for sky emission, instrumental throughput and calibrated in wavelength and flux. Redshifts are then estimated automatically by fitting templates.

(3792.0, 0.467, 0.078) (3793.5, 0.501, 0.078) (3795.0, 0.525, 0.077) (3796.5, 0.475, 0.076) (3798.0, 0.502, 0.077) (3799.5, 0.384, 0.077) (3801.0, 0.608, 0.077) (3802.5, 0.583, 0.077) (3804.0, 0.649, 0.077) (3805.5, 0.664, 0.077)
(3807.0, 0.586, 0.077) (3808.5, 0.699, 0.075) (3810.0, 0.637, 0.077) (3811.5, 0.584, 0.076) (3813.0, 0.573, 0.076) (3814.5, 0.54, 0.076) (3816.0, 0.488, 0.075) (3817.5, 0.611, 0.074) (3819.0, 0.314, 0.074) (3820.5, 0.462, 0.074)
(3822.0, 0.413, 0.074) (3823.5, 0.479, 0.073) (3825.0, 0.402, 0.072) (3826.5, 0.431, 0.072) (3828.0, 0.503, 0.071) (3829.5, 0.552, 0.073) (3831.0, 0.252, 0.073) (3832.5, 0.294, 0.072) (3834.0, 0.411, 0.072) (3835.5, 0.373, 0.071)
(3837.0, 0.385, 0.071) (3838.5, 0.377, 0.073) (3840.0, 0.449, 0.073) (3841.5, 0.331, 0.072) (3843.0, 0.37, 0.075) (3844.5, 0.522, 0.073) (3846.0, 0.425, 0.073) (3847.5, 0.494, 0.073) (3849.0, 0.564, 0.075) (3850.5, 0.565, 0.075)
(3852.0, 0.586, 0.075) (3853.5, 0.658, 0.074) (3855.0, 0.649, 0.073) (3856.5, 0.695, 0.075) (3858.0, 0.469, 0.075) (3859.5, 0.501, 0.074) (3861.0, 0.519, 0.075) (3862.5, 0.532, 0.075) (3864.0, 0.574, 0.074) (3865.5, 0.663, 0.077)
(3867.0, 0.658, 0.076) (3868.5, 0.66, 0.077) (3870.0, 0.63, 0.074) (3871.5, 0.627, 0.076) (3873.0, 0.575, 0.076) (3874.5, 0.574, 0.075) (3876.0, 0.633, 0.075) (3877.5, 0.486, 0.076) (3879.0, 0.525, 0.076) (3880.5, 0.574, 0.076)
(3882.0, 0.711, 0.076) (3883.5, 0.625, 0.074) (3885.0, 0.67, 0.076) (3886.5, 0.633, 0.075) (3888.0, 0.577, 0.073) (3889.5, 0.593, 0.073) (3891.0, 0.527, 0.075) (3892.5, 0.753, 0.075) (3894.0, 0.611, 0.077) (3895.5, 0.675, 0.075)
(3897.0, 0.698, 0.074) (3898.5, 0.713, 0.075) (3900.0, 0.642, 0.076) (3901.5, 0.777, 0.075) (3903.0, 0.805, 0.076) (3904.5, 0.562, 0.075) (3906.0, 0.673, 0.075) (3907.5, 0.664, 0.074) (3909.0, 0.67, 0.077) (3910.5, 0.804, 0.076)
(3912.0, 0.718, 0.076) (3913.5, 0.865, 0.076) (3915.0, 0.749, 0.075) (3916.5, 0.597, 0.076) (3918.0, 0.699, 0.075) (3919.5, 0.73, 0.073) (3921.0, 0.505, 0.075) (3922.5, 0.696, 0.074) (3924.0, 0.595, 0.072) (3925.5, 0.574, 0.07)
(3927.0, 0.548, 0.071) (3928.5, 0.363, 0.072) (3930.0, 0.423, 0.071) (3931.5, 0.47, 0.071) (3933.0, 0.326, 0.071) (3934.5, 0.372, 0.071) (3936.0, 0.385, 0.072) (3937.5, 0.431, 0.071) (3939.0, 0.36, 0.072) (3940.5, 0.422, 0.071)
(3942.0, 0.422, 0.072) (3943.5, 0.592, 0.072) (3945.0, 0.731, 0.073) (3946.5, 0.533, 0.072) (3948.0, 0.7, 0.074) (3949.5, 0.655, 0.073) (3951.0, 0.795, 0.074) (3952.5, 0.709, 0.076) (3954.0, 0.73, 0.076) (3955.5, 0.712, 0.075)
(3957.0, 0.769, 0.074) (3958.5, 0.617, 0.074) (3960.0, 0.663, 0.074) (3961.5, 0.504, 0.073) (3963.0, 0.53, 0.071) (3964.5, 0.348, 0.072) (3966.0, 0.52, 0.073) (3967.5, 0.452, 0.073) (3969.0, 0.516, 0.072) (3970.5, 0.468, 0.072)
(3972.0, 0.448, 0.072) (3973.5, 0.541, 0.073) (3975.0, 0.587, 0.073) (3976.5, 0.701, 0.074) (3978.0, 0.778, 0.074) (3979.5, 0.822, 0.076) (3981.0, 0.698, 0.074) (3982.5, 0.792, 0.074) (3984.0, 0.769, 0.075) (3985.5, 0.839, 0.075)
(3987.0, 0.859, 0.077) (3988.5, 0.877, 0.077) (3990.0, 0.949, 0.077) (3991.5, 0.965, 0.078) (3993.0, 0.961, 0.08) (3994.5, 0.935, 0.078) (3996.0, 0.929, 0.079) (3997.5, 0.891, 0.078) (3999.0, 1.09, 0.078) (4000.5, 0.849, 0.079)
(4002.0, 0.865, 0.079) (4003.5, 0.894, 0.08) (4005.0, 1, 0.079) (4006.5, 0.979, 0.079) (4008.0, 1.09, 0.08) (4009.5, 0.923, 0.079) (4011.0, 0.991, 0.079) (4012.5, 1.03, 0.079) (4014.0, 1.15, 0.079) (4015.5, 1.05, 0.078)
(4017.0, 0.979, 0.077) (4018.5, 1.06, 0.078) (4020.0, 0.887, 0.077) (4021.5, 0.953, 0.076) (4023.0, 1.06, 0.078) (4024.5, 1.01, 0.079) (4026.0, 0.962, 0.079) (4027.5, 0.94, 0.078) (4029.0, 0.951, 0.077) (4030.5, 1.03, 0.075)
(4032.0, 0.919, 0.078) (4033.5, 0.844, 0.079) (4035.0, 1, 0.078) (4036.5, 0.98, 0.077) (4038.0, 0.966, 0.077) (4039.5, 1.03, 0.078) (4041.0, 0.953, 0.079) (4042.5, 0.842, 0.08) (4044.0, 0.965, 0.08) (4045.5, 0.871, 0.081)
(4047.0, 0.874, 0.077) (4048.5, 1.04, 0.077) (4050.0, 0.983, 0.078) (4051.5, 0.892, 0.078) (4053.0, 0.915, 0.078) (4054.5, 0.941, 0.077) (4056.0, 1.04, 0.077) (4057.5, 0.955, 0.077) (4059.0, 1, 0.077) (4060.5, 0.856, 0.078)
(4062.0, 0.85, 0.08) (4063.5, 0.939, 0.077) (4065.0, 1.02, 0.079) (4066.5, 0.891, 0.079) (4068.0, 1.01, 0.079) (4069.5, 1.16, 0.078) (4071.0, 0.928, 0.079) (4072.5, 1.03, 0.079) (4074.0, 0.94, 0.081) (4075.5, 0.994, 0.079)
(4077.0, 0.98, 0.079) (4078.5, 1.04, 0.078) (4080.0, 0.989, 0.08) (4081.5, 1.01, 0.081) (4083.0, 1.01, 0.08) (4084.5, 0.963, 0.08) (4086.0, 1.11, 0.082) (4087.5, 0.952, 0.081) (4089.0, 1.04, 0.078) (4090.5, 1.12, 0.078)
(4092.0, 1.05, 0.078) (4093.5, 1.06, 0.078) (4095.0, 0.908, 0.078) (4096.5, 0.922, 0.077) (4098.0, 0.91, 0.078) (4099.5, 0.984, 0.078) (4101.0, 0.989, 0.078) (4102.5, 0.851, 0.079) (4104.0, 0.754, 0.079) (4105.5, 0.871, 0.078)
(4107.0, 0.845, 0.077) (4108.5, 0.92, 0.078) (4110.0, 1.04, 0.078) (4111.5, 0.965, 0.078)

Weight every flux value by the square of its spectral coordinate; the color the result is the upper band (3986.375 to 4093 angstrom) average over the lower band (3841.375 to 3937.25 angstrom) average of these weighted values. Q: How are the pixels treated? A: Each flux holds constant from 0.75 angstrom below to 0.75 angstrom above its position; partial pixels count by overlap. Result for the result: 1.8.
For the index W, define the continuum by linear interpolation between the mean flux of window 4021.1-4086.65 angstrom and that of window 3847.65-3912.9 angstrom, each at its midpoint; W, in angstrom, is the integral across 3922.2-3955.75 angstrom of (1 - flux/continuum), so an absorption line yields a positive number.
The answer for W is 9.2 angstrom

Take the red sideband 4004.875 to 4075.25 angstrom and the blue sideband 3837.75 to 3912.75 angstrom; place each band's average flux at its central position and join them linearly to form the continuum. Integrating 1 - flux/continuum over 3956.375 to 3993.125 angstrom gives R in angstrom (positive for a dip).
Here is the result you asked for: 6.9 angstrom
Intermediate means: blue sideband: 0.6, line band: 0.674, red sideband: 0.972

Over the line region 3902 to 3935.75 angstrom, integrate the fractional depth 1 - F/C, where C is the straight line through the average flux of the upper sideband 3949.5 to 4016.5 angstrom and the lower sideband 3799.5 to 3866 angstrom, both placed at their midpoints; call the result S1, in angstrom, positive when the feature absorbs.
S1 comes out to 2.8 angstrom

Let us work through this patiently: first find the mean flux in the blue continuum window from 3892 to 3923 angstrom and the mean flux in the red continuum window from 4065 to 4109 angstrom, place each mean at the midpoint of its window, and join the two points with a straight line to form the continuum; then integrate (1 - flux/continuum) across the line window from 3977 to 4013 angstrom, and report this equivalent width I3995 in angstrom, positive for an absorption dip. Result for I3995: -3.1 angstrom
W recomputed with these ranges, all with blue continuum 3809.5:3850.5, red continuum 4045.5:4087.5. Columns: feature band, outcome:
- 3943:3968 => 3.60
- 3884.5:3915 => -3.76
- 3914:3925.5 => -0.03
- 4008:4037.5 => -3.73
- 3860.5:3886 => -2.52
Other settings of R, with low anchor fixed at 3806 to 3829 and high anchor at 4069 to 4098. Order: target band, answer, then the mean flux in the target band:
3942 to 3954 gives 1.53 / 0.661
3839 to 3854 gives 2.09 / 0.492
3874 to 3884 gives 0.65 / 0.589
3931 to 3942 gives 5.09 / 0.395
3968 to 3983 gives 3.33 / 0.629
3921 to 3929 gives 1.77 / 0.556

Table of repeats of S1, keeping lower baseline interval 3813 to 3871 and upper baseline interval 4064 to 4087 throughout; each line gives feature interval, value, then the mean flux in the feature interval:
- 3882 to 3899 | -1.2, 0.645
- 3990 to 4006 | -2.0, 0.939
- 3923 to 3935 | 3.8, 0.466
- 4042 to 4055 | 0.3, 0.926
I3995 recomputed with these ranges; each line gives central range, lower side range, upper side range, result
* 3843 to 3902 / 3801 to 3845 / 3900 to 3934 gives -4.4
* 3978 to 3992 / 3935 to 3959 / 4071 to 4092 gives -2.4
